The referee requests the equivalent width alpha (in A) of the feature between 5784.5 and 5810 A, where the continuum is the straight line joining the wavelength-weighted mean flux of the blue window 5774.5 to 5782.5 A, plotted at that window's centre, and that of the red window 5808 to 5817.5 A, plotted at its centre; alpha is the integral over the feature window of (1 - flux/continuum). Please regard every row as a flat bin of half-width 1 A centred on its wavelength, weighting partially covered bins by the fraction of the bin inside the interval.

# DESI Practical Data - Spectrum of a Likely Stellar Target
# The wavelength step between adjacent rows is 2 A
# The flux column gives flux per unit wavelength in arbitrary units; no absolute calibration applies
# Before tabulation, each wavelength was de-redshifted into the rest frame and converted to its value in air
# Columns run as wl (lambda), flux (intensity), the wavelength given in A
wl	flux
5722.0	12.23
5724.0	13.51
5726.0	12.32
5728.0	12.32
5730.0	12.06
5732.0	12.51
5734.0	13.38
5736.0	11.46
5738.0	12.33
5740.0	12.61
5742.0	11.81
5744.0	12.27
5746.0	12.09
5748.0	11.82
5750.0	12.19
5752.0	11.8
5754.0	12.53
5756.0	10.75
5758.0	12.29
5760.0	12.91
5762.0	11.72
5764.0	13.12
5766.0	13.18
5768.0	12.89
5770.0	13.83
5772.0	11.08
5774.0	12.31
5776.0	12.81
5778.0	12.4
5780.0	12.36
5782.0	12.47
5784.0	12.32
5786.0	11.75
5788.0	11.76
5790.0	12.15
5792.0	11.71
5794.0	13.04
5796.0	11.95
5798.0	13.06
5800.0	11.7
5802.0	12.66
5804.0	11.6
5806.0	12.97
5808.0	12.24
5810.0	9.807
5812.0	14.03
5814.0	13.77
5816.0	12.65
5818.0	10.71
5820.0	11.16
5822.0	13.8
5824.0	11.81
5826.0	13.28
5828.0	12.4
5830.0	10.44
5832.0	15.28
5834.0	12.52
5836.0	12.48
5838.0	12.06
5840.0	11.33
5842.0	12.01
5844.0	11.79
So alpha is 0.7 A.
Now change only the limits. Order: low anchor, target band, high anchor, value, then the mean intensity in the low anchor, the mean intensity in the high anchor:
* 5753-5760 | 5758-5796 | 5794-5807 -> -0.7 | 12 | 12.4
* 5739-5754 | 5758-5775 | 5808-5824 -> -0.6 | 12.1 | 12.2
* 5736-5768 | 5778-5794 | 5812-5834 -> 0.3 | 12.2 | 12.6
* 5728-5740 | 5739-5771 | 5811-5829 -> 0.2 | 12.4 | 12.6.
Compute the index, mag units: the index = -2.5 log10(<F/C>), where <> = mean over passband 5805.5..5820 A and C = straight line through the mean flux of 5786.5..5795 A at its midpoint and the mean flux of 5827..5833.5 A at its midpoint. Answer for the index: 0.02 mag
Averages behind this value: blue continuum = 12.1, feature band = 12.2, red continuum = 12.7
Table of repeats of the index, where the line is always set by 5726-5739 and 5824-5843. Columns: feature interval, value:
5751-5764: 0.02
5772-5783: 0.00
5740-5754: 0.02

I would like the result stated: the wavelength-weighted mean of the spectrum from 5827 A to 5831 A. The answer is 11.4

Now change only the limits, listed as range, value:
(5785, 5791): 11.9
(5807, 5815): 12.5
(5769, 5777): 12.5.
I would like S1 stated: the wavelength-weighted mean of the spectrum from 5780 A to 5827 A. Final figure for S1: 12.3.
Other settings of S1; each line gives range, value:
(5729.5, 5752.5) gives 12.2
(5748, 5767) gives 12.3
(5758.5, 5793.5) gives 12.4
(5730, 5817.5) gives 12.3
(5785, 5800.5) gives 12.2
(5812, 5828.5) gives 12.5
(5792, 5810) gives 12.2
